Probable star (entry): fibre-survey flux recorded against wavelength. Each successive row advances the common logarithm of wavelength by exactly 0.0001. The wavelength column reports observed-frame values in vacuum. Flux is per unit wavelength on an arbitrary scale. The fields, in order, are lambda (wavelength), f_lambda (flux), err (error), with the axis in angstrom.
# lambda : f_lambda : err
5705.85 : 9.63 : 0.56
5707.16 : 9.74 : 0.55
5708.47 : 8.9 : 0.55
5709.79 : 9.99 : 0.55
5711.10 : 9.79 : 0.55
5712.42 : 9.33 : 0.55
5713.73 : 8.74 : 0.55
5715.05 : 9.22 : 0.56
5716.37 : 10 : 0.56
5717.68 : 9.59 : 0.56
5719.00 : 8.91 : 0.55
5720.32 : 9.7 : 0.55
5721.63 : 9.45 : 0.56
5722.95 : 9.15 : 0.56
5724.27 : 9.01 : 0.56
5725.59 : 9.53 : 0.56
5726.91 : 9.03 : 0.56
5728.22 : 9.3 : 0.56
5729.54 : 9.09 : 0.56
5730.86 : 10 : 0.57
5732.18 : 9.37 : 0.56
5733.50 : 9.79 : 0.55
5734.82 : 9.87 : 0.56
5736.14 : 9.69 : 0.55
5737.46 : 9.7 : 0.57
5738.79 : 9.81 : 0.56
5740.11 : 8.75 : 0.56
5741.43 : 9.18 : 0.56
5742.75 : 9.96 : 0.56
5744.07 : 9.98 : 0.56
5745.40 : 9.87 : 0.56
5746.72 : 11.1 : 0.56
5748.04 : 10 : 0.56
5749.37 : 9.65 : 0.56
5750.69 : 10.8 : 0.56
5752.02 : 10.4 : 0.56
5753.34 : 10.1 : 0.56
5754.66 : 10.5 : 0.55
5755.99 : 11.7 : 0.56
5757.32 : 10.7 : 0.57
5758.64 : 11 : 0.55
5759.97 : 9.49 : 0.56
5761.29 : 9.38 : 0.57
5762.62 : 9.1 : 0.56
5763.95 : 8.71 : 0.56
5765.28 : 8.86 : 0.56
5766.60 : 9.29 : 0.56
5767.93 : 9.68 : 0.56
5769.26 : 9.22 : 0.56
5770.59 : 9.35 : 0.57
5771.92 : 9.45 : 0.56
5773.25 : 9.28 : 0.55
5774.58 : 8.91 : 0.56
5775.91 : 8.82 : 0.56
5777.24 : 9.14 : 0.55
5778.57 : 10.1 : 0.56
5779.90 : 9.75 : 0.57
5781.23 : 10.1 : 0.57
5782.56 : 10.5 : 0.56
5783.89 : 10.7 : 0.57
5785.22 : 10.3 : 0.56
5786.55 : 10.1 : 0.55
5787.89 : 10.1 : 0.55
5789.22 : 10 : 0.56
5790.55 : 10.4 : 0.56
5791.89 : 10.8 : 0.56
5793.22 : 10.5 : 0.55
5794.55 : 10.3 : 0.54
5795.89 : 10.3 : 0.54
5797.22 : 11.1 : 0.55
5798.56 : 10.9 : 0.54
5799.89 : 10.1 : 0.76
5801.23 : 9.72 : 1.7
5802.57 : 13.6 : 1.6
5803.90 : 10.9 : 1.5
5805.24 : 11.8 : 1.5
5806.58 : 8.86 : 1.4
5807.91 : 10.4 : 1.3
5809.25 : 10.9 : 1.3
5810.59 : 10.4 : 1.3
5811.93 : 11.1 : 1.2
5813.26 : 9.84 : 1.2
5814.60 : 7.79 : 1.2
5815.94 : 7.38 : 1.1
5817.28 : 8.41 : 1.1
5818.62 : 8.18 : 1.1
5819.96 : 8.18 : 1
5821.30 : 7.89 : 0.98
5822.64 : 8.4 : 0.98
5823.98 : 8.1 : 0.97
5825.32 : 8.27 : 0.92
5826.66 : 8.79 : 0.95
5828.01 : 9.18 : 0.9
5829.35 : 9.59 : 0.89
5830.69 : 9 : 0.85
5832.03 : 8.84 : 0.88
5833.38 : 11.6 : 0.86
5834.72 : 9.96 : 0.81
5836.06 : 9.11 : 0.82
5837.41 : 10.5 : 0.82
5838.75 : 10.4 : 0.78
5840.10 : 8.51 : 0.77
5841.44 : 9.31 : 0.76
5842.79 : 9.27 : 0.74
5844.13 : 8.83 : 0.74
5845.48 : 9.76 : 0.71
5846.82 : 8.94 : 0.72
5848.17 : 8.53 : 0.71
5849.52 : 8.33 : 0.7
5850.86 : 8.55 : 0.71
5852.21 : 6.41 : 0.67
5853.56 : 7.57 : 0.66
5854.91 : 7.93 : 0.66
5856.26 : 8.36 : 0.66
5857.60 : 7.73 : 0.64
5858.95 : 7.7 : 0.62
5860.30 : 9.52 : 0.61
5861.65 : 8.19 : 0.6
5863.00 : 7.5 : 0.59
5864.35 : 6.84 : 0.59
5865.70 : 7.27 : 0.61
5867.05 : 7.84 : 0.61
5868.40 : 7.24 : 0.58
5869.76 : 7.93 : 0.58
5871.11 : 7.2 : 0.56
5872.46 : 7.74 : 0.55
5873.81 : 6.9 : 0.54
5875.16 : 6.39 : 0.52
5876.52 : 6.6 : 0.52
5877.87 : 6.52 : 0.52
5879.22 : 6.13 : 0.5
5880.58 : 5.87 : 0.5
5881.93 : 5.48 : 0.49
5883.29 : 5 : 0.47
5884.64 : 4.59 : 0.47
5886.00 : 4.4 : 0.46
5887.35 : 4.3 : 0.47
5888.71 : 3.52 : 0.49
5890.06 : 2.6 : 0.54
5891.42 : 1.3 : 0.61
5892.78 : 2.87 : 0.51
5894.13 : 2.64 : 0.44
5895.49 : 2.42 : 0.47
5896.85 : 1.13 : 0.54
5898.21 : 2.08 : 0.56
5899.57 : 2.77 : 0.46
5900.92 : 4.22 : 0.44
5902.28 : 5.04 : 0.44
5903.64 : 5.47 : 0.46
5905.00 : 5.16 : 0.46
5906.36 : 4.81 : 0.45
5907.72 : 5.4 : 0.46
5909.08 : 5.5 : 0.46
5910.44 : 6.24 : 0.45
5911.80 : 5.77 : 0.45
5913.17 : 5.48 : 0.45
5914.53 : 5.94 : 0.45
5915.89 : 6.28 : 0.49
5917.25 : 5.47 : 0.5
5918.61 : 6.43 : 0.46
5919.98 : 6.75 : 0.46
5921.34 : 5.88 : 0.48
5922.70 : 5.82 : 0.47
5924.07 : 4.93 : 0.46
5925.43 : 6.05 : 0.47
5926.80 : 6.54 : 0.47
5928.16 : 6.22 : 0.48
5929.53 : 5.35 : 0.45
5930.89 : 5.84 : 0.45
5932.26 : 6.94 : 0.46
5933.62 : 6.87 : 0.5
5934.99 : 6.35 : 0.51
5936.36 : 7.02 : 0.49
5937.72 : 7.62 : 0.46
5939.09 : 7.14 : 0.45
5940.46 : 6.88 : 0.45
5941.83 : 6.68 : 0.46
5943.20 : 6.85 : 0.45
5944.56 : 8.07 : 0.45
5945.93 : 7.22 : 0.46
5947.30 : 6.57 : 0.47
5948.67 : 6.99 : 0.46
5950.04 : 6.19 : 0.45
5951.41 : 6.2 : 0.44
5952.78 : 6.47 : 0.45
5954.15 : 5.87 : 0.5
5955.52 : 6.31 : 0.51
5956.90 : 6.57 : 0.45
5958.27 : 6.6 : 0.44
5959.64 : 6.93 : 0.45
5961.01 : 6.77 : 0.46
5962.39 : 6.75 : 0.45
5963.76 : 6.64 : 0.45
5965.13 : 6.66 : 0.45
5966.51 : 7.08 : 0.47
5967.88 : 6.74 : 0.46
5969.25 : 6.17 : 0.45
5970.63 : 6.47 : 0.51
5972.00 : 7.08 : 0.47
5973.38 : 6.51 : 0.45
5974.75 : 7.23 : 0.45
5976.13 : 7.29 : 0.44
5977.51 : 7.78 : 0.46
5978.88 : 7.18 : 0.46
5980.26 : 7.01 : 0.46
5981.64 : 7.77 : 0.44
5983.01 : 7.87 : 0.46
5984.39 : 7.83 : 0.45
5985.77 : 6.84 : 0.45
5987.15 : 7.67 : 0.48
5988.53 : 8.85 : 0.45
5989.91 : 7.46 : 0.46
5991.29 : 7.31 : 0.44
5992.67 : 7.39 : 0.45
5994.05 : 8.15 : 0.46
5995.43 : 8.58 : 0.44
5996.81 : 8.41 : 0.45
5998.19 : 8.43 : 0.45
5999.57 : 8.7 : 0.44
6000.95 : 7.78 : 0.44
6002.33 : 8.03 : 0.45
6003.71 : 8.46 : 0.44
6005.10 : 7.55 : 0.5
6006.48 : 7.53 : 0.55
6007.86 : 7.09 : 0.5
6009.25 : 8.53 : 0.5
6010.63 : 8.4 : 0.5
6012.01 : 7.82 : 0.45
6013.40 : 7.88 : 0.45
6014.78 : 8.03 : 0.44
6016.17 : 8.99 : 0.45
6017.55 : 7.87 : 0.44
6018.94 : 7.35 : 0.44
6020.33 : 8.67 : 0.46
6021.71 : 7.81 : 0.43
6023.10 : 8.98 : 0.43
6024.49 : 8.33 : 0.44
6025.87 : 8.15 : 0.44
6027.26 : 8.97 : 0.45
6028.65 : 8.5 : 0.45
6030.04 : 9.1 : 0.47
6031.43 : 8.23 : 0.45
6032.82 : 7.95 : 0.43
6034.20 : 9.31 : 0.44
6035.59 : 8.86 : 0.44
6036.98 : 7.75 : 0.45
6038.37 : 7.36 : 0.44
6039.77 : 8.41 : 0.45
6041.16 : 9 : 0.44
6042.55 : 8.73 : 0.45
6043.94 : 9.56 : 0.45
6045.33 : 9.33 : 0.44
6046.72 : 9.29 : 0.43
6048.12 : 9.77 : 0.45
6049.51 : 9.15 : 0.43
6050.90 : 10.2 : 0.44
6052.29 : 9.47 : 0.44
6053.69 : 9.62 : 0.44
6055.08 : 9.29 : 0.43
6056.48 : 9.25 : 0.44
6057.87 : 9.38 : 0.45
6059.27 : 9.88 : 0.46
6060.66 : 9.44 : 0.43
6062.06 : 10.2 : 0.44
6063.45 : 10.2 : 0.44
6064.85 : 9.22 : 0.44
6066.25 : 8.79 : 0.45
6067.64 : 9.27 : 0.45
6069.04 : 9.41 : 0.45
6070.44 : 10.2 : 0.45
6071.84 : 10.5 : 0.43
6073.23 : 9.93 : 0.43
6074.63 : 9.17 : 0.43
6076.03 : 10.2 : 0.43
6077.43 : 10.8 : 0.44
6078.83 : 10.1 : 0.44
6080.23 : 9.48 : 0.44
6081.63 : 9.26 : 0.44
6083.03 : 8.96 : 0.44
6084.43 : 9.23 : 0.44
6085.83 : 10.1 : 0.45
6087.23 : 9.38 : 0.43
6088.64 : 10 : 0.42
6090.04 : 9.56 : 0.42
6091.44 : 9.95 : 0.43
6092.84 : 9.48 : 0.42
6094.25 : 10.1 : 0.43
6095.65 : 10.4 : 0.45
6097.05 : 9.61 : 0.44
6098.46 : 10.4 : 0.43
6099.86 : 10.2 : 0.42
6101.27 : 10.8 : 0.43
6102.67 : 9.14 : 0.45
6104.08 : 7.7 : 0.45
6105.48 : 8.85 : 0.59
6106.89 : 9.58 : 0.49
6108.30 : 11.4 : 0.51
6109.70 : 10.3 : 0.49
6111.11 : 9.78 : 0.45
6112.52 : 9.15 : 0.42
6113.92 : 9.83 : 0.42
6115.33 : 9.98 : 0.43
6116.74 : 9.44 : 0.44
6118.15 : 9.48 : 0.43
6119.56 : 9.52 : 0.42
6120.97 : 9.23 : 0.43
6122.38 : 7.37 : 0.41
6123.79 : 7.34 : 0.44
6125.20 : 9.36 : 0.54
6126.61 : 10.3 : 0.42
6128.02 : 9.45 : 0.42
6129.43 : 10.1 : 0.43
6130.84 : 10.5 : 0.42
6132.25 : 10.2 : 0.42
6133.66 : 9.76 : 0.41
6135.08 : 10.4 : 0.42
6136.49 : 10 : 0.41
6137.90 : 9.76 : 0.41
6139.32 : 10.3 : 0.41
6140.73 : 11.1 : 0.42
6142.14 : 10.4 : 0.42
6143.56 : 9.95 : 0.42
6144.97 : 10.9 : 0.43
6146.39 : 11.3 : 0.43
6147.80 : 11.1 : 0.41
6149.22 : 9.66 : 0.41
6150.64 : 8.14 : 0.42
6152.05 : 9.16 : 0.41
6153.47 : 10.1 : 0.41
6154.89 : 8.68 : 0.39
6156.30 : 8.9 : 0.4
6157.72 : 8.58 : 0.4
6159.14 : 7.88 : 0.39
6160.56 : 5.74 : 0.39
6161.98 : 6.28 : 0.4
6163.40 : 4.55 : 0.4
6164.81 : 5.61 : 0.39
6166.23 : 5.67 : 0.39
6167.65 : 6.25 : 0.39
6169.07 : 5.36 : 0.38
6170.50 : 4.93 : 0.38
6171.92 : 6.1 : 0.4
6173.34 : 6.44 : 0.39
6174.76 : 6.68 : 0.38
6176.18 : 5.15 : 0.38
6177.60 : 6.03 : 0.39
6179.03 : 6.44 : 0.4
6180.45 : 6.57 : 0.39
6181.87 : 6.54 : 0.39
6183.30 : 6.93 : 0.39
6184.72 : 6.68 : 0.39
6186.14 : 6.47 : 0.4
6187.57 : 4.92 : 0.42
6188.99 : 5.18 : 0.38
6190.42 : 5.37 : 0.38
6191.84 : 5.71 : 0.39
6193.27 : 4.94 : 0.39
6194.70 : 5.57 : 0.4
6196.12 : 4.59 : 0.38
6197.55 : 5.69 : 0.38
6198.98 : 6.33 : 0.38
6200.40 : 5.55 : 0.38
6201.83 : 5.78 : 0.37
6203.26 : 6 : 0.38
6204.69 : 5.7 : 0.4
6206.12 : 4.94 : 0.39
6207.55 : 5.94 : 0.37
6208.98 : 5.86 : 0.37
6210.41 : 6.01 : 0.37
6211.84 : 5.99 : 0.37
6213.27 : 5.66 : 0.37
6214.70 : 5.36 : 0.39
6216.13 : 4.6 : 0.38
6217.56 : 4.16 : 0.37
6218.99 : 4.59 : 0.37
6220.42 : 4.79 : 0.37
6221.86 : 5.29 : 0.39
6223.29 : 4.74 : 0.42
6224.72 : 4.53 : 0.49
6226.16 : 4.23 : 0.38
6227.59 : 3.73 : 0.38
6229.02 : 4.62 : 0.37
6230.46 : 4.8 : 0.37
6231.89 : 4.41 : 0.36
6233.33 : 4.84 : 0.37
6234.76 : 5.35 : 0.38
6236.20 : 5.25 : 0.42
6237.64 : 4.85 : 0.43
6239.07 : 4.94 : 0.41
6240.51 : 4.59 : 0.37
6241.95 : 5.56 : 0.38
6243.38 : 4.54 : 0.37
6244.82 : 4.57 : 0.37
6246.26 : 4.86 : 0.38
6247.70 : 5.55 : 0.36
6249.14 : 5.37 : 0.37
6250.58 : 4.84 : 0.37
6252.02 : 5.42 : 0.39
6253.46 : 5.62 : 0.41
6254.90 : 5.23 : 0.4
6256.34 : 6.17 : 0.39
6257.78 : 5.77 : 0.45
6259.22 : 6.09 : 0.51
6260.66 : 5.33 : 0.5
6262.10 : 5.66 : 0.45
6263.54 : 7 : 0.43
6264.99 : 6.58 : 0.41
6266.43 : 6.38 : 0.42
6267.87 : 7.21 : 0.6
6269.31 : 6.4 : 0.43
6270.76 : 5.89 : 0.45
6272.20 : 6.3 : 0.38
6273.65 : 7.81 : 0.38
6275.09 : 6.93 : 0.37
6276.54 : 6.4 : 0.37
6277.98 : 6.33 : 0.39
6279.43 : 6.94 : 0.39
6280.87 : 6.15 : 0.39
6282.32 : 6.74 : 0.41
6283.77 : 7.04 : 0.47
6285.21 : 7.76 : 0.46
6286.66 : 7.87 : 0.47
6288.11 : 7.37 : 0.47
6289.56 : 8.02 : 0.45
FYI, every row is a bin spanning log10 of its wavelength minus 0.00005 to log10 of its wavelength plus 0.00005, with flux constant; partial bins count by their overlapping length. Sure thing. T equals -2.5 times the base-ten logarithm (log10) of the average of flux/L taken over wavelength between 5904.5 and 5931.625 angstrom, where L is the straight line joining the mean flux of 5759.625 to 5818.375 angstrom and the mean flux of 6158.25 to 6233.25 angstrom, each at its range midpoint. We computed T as 0.42 mag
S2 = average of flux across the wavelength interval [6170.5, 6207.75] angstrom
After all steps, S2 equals 5.84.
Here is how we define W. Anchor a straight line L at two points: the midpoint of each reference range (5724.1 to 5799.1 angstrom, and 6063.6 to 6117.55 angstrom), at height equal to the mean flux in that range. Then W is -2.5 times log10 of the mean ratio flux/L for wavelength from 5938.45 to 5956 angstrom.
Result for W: 0.41 mag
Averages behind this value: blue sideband 9.87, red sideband 9.73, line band 6.73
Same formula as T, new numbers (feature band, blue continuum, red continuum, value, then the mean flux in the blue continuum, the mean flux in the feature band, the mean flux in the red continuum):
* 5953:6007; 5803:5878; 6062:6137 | 0.25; 8.66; 7.33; 9.68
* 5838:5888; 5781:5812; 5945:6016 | 0.26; 10.6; 7.45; 7.34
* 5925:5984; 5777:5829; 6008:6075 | 0.34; 9.83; 6.78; 8.93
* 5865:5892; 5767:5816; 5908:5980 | 0.37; 10.1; 5.76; 6.52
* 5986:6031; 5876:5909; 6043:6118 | -0.08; 4.19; 8.14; 9.69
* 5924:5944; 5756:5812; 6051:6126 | 0.44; 10.1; 6.55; 9.6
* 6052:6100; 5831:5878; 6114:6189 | -0.18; 8.3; 9.72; 8.2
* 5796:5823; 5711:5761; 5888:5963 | -0.20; 9.77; 9.82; 5.6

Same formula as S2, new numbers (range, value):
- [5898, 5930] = 5.45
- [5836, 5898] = 6.71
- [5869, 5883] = 6.63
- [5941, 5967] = 6.7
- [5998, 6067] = 8.7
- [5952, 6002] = 7.26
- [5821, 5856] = 8.91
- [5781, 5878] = 9.08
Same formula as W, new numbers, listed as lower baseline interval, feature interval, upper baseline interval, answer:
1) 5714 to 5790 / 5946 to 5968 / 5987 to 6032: 0.27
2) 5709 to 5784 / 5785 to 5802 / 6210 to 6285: -0.12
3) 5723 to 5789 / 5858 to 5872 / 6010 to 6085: 0.22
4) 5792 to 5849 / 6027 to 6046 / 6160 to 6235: -0.19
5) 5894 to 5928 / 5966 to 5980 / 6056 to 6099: -0.03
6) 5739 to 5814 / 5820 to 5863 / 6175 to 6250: 0.07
